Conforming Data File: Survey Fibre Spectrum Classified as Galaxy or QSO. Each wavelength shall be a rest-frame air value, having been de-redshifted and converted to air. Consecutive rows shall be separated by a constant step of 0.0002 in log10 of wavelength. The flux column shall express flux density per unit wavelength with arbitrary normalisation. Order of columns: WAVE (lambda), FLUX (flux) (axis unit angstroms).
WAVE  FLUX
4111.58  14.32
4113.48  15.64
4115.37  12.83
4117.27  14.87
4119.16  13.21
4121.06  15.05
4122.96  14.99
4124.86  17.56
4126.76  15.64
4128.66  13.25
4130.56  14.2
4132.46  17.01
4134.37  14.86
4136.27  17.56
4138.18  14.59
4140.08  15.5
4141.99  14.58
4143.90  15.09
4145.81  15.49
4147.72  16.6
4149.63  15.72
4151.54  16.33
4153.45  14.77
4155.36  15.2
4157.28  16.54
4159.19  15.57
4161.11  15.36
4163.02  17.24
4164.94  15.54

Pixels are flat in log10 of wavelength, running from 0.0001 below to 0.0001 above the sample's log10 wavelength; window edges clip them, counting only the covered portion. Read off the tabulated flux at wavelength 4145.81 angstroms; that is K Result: 15.49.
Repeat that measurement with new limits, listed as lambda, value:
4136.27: 17.56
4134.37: 14.86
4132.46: 17.01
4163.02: 17.24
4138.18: 14.59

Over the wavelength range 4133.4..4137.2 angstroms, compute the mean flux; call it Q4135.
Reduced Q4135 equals 16.2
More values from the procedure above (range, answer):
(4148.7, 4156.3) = 15.5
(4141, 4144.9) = 14.8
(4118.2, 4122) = 14.1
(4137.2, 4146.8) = 15.1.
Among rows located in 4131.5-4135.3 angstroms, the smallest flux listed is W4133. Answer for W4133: 14.86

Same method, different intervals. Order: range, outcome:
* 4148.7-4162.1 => 14.77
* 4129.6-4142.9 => 14.2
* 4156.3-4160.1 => 15.57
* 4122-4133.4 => 13.25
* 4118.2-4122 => 13.21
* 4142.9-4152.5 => 15.09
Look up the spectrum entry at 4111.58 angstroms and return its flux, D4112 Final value 14.32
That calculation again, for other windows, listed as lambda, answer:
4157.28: 16.54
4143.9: 15.09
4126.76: 15.64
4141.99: 14.58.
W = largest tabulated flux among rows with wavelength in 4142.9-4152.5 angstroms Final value 16.6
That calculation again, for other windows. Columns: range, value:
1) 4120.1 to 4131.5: 17.56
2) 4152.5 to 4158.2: 16.54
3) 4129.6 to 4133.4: 17.01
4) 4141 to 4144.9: 15.09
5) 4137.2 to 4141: 15.5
